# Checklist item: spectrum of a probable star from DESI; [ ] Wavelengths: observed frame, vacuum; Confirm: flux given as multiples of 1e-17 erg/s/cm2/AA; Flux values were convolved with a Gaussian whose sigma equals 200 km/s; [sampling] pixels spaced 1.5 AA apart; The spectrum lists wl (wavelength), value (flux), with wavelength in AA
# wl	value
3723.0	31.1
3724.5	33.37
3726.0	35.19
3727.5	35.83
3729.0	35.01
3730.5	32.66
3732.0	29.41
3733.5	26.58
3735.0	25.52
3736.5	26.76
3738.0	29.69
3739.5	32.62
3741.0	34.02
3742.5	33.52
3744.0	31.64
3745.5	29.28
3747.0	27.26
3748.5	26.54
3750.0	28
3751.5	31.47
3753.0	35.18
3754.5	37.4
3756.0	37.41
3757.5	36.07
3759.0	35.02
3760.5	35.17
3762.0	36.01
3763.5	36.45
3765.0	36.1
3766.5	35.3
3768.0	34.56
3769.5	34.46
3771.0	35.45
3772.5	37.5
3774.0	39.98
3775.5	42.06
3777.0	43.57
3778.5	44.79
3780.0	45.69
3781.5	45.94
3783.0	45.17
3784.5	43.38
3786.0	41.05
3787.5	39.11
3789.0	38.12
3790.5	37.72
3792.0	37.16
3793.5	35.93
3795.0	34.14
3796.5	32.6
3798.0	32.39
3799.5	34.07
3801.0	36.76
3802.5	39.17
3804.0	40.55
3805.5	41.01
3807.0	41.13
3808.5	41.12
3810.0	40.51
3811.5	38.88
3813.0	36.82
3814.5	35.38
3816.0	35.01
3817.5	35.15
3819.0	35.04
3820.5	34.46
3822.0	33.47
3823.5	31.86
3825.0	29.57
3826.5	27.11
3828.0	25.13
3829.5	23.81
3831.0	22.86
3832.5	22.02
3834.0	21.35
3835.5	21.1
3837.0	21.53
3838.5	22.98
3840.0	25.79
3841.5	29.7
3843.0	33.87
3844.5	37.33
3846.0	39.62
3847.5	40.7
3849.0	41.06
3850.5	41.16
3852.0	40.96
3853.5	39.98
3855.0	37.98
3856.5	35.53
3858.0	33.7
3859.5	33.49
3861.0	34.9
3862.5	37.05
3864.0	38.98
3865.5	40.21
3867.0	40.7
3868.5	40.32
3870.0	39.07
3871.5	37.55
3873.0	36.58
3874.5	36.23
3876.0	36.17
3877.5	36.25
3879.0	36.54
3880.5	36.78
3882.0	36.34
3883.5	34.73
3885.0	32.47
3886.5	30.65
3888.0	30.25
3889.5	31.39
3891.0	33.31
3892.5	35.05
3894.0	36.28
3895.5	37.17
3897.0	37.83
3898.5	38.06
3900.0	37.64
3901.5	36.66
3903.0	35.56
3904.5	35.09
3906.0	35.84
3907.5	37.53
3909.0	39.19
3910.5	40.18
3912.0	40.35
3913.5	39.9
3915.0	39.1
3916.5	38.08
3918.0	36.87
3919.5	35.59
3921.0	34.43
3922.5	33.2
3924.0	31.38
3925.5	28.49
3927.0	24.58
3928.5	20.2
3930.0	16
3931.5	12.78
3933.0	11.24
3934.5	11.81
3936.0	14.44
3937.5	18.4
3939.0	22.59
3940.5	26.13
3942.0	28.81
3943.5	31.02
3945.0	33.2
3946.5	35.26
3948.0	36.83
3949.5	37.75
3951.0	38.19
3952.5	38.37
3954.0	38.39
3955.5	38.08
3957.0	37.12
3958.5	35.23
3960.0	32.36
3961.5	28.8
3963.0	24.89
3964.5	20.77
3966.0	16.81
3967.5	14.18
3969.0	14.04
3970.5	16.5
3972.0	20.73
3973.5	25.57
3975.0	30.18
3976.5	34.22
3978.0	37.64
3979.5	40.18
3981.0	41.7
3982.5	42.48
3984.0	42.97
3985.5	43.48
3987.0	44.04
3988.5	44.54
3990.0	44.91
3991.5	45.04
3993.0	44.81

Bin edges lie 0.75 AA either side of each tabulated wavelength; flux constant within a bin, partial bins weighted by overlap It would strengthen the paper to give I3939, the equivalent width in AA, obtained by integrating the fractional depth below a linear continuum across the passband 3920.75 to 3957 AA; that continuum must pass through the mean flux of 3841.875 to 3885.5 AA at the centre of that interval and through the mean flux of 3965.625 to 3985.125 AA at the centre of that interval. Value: 4.9 AA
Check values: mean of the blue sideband 37.4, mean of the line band 27.7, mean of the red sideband 29.5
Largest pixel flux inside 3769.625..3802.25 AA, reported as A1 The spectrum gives 45.94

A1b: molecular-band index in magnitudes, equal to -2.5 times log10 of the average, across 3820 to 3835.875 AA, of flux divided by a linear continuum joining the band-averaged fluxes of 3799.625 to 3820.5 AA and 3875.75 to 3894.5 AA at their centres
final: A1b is 0.36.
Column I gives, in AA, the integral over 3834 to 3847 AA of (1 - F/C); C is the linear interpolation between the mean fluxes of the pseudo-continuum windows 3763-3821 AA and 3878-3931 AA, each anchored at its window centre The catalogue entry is 2.8 AA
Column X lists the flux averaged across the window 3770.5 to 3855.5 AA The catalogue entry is 35.6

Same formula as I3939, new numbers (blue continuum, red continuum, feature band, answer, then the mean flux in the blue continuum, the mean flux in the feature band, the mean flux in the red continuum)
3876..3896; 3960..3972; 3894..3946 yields -3.5 AA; 34.4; 30.7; 20.3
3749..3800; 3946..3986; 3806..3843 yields 5.6 AA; 37.4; 30.6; 31.9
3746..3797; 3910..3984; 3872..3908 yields -3.8 AA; 37.1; 35.4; 29.6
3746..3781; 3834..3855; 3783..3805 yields -1.6 AA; 36.2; 37.6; 33.2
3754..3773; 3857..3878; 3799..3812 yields -1.0 AA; 35.9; 39.4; 37.2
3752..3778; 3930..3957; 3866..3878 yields -2.5 AA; 36.9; 37.9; 27.8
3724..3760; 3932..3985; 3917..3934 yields 2.1 AA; 31.9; 25.9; 29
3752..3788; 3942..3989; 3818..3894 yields 5.3 AA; 38.8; 33.5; 32.6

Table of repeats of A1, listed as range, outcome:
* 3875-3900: 38.06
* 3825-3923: 41.16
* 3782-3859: 45.17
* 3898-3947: 40.35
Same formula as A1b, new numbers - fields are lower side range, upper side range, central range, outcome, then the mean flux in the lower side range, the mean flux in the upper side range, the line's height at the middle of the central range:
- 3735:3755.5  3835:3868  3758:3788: -0.22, 30.9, 35.1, 32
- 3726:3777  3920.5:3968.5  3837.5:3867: -0.19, 33.5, 27.1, 30.2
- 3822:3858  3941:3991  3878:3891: -0.06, 31.1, 33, 31.8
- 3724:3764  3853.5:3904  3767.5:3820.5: -0.15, 32.3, 36.2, 33.7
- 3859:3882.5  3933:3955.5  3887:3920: -0.09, 37.4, 29.1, 33.7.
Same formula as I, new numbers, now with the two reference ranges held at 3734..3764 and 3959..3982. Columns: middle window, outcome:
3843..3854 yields -3.67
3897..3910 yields -3.93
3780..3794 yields -4.25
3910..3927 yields -4.52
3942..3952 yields -2.76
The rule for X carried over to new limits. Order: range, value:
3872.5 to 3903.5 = 35.3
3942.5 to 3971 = 30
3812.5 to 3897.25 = 33.8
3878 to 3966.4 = 31.8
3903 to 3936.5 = 30.1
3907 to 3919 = 38.9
